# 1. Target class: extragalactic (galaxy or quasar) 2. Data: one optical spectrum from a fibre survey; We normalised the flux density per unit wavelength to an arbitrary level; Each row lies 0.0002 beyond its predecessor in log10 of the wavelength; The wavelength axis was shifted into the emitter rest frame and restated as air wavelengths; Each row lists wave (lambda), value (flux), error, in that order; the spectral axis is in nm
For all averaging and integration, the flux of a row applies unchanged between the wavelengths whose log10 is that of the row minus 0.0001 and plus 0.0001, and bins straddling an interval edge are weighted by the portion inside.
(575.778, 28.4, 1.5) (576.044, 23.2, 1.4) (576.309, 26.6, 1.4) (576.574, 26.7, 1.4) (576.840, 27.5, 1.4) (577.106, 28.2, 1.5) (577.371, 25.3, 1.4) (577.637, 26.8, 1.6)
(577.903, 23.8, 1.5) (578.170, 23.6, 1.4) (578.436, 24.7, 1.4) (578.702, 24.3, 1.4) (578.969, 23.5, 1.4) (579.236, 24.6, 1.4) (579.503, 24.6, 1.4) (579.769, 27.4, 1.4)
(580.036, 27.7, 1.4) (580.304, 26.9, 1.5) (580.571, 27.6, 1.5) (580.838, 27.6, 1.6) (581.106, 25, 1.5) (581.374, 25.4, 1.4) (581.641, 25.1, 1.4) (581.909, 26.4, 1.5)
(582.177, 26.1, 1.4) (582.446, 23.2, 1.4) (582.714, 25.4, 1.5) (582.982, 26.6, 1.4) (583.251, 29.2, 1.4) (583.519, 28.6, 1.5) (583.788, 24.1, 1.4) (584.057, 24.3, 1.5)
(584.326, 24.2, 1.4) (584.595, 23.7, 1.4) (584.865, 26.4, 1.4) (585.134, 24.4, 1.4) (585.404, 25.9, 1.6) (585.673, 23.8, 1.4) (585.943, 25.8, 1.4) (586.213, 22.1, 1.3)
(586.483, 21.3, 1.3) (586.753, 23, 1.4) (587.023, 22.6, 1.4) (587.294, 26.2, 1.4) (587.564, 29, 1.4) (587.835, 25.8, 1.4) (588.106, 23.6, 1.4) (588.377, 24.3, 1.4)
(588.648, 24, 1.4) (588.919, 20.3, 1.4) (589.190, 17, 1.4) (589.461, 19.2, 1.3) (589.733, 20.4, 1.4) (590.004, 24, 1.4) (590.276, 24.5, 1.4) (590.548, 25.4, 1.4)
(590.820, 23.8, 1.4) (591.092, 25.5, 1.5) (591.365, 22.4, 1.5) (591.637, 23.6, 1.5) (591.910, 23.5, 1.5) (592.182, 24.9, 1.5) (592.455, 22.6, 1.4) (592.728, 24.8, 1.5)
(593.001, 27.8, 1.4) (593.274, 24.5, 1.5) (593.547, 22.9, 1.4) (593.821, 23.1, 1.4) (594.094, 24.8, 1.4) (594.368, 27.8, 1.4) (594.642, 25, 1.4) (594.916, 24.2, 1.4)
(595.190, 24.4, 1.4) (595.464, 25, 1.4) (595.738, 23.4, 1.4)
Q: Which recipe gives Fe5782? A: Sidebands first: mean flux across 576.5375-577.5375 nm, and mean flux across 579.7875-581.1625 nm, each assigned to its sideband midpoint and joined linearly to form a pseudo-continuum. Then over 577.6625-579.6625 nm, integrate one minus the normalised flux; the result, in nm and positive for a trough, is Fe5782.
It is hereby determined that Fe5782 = 0.198 nm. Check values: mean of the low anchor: 26.9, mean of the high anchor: 27.1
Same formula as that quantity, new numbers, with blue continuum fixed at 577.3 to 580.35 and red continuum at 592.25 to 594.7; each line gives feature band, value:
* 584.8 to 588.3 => 0.060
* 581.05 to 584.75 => -0.064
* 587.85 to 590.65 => 0.285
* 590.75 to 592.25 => 0.057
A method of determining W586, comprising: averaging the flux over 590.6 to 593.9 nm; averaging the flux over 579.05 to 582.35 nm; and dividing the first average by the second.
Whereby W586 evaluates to 0.93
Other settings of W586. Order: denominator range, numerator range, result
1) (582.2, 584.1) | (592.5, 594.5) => 0.96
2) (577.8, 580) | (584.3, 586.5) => 0.98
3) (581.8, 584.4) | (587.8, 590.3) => 0.85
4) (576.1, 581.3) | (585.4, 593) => 0.91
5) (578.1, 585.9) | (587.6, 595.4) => 0.93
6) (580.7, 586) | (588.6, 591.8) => 0.88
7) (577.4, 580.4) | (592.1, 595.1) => 0.98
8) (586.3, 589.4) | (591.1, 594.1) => 1.04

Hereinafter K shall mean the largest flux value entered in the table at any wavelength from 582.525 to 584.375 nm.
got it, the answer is 29.2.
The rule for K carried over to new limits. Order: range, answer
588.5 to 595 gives 27.8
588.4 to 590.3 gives 24.5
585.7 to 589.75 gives 29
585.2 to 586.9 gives 25.9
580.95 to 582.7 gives 26.4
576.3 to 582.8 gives 28.2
